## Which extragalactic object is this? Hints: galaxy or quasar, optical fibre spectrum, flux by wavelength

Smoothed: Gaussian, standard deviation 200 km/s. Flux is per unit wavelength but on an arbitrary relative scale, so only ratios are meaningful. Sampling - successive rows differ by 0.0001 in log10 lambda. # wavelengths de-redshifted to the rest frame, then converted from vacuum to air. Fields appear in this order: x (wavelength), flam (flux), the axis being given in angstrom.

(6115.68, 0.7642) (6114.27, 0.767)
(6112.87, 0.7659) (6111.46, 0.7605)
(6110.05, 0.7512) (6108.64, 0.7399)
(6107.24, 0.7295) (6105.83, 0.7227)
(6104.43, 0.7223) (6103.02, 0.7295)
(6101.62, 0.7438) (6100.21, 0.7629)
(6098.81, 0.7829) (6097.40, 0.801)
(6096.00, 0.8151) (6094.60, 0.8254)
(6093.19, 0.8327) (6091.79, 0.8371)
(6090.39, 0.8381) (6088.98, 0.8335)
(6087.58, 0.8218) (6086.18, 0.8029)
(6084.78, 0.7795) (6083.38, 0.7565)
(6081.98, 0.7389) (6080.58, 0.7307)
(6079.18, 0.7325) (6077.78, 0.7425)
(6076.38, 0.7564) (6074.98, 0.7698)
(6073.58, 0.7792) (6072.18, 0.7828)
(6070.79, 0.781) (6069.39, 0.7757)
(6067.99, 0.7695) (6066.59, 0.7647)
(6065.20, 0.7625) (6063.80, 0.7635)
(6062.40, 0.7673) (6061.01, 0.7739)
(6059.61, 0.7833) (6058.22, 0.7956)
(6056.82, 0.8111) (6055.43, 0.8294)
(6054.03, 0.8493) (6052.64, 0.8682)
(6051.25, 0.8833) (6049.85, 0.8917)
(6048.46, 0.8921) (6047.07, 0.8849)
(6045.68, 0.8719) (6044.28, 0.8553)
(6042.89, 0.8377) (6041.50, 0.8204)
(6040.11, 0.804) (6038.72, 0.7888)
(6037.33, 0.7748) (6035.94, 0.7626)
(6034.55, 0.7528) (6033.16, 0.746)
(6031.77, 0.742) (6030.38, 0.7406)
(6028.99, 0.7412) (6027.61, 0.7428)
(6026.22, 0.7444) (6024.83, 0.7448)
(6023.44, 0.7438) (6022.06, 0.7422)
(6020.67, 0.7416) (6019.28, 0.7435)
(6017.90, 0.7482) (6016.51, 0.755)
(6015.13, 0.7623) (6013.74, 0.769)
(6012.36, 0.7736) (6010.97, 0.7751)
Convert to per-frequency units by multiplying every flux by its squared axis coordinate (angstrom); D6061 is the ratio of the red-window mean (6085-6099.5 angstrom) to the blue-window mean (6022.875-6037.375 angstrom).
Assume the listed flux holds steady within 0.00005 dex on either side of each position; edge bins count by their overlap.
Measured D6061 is 1.12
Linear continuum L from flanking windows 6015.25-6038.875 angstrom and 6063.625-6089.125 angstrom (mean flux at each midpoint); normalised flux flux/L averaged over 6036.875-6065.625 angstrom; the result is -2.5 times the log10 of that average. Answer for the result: -0.09 mag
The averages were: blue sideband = 0.75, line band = 0.825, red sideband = 0.77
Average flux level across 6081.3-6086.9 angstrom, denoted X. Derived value 0.77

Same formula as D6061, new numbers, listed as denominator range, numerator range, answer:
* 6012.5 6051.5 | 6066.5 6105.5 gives 1.01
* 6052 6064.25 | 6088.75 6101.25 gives 1.02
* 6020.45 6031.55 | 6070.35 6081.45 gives 1.04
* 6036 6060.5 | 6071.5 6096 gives 0.95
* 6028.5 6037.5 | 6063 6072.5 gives 1.04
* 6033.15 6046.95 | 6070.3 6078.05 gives 0.96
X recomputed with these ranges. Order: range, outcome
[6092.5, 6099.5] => 0.811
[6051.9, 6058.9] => 0.831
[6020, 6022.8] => 0.743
